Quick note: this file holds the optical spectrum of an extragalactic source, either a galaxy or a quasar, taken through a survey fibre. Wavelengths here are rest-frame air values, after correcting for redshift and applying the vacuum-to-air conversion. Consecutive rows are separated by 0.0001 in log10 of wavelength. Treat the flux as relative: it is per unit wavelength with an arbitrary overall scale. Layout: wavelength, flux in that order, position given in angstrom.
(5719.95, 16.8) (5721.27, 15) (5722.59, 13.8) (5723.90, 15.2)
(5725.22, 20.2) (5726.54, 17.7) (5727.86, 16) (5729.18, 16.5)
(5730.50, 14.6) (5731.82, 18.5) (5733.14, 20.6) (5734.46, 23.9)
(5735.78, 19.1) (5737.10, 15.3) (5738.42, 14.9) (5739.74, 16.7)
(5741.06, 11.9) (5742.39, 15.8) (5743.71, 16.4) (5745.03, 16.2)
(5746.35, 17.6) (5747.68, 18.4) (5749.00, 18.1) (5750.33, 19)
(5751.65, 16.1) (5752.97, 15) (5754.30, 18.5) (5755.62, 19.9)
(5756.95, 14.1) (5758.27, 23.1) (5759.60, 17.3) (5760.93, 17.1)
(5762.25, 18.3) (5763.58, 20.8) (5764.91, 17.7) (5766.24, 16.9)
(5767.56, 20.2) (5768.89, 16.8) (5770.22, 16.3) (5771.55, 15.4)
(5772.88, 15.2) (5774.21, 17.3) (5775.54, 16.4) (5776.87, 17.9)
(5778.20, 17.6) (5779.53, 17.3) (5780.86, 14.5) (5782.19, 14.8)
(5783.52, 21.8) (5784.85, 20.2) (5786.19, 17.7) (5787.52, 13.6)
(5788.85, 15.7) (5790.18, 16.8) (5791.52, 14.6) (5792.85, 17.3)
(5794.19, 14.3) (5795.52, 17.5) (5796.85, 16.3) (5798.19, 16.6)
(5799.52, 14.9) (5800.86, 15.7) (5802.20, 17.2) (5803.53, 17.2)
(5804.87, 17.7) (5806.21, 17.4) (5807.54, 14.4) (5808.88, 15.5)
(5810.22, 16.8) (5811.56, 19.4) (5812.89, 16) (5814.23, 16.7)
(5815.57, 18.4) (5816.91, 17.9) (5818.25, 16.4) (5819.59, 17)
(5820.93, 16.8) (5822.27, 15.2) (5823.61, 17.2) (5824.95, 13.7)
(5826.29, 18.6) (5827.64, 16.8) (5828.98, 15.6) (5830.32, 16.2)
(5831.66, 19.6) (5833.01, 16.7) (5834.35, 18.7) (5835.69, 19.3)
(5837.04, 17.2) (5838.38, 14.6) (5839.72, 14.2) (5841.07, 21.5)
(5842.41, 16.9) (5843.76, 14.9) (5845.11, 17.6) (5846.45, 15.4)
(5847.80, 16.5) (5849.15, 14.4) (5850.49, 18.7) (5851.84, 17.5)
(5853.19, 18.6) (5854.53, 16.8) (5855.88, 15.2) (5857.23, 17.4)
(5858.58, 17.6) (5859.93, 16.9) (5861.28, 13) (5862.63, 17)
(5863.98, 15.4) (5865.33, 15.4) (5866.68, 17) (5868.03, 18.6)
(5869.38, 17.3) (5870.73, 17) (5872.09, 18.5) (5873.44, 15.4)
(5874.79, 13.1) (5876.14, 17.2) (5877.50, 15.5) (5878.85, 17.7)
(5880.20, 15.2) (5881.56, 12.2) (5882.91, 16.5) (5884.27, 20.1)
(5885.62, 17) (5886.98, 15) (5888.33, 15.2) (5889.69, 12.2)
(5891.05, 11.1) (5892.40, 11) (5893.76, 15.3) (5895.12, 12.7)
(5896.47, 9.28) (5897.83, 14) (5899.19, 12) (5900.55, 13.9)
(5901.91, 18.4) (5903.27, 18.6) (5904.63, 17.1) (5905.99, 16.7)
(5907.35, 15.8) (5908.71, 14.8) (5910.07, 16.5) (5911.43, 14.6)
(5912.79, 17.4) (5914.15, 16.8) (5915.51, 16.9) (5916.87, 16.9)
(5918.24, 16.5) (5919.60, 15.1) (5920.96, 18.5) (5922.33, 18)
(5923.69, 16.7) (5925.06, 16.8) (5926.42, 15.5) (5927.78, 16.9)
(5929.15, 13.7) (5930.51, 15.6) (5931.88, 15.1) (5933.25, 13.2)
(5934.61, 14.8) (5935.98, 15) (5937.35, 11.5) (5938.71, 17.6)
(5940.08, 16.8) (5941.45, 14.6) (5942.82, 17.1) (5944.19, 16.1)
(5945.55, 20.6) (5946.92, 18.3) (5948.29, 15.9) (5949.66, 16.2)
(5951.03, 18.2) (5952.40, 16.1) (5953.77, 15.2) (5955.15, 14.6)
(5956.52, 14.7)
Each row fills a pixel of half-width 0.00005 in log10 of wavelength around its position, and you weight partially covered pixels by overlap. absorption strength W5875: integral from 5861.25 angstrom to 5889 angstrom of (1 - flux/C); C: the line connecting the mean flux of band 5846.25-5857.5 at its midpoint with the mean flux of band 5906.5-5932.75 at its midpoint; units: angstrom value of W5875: 0.6 angstrom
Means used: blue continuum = 16.8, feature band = 16.2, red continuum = 16.2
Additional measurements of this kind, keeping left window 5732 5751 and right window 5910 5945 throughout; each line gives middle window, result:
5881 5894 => 1.4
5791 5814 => 0.7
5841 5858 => -0.3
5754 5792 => -0.4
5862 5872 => -0.3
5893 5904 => 1.3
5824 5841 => -0.2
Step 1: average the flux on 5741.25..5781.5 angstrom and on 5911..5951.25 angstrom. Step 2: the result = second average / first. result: 0.9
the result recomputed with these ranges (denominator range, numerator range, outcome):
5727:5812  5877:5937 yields 0.90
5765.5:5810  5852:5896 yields 0.95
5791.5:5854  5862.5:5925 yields 0.94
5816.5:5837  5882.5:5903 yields 0.84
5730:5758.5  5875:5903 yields 0.84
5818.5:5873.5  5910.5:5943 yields 0.95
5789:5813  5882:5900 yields 0.85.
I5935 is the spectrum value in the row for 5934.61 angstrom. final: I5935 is 14.8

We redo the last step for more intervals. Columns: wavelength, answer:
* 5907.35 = 15.8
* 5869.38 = 17.3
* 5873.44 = 15.4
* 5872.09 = 18.5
